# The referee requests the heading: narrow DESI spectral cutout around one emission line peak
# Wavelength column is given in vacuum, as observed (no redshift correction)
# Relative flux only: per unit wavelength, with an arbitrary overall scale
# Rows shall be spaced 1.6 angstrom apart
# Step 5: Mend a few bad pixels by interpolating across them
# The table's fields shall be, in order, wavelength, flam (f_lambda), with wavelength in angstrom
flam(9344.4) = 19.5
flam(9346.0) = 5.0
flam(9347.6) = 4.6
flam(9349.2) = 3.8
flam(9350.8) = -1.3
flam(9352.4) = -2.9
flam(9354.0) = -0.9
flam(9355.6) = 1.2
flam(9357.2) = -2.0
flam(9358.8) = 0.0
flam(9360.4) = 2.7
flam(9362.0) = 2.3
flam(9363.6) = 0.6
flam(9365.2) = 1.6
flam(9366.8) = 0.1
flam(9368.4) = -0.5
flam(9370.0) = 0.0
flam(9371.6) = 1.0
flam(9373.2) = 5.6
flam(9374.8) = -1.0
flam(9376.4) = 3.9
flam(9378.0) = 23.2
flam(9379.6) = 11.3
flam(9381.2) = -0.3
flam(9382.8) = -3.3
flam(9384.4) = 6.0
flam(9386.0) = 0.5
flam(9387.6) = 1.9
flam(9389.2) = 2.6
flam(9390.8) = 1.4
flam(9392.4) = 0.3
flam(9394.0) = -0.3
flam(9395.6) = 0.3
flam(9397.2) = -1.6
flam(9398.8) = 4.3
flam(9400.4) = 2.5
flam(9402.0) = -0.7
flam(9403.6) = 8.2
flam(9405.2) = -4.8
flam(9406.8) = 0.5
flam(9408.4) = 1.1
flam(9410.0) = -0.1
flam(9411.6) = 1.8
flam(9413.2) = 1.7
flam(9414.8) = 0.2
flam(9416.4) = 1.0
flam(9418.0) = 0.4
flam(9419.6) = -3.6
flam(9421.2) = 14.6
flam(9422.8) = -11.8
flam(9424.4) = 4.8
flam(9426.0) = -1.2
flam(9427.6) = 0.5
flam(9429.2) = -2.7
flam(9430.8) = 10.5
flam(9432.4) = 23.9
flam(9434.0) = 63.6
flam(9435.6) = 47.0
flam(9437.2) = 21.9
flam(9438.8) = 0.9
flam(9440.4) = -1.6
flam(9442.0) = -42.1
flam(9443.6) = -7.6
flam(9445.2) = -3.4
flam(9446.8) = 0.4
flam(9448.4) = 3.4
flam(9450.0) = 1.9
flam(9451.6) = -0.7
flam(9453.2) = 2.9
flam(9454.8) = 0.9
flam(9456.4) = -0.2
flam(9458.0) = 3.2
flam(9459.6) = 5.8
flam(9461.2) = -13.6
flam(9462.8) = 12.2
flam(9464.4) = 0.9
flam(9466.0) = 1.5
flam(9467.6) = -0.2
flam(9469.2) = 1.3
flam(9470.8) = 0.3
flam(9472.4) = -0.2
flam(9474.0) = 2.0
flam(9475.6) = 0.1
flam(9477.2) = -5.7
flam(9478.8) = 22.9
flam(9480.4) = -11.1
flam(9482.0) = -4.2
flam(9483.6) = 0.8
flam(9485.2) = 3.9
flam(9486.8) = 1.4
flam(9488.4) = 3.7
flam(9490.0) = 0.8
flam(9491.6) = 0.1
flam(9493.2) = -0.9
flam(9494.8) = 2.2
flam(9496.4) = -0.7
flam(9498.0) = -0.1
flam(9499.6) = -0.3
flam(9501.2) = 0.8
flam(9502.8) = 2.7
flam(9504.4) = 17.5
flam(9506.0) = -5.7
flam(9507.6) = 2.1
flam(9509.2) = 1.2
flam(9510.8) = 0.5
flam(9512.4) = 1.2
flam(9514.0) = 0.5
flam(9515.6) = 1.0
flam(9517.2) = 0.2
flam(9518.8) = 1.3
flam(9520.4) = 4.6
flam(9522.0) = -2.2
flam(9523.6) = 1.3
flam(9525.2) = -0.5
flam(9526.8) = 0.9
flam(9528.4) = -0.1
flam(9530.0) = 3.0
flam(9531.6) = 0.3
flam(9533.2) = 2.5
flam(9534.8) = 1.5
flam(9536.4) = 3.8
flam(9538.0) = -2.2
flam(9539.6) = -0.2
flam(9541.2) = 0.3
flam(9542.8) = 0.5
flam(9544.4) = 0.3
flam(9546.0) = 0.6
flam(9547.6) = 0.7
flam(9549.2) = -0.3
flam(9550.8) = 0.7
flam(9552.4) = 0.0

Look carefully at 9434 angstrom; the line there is [O III]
